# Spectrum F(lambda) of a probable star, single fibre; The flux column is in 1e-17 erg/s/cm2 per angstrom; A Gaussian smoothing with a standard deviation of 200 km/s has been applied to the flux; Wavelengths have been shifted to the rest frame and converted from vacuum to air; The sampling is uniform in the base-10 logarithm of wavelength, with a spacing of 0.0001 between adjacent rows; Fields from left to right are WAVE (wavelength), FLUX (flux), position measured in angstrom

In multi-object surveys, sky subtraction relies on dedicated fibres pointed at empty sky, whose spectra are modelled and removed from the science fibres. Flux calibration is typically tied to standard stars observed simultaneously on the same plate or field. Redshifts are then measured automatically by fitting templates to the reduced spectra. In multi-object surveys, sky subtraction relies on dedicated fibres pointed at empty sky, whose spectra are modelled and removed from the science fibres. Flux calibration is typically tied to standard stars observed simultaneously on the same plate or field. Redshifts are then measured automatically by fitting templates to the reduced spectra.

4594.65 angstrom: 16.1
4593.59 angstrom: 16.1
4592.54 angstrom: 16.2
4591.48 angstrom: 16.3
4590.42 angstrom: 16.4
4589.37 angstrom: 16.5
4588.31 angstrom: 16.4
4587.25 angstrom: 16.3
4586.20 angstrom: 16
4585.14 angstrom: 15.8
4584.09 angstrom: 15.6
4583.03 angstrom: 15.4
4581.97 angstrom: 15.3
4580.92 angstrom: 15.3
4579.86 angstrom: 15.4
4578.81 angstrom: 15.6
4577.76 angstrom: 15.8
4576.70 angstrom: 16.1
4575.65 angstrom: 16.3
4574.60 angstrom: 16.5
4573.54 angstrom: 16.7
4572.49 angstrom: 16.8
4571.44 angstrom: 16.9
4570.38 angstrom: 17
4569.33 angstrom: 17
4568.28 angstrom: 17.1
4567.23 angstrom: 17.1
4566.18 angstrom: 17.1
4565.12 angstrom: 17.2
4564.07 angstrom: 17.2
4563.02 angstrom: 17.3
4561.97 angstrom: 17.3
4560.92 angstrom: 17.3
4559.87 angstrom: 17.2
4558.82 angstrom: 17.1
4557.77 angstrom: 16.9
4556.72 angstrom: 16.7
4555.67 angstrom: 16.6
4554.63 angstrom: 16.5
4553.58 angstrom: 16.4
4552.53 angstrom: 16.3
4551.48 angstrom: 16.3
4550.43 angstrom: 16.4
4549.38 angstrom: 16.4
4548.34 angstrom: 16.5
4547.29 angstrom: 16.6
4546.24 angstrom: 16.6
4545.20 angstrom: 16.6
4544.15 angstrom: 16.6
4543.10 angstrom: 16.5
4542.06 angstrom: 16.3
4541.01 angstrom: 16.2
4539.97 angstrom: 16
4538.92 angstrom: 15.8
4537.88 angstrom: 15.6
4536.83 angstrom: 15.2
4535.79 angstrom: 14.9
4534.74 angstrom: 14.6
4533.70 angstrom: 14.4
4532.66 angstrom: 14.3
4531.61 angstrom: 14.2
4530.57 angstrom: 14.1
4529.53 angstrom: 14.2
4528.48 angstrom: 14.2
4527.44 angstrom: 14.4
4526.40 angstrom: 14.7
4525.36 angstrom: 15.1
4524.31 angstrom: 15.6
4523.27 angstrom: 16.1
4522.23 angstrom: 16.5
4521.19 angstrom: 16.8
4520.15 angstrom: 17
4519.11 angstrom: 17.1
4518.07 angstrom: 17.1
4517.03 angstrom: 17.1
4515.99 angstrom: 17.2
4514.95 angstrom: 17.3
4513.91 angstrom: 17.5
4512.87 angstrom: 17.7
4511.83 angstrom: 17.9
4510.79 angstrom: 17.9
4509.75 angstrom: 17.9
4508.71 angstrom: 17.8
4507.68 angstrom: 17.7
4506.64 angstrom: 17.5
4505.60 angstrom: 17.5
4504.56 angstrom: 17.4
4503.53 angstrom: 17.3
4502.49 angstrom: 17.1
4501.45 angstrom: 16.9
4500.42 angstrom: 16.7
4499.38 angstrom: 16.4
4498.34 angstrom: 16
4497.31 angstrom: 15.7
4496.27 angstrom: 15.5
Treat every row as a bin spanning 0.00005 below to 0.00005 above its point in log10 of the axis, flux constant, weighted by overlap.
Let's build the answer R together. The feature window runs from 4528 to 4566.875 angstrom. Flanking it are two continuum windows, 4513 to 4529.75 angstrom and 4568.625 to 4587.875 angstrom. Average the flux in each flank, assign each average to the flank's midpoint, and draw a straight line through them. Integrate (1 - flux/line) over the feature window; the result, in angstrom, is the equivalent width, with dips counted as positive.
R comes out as 0.1 angstrom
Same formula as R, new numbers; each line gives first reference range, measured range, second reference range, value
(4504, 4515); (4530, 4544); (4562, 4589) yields 1.5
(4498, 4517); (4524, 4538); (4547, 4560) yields 1.9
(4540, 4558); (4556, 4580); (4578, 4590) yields -1.0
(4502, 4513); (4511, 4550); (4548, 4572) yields 2.9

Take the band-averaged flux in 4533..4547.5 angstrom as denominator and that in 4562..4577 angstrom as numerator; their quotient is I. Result 1.07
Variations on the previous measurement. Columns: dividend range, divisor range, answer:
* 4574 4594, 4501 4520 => 0.92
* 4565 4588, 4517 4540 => 1.06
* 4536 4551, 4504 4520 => 0.93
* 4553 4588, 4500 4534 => 1.00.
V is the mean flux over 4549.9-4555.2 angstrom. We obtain 16.4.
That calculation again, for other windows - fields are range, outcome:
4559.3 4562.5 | 17.3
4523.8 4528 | 14.9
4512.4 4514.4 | 17.6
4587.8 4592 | 16.4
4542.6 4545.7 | 16.5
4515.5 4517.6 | 17.1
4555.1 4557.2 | 16.7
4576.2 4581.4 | 15.6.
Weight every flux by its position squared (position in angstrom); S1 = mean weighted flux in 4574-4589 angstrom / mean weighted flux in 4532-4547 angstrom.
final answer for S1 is 1.03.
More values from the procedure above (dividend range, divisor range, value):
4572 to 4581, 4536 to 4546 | 1.02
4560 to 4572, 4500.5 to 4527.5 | 1.03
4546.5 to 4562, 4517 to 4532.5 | 1.09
